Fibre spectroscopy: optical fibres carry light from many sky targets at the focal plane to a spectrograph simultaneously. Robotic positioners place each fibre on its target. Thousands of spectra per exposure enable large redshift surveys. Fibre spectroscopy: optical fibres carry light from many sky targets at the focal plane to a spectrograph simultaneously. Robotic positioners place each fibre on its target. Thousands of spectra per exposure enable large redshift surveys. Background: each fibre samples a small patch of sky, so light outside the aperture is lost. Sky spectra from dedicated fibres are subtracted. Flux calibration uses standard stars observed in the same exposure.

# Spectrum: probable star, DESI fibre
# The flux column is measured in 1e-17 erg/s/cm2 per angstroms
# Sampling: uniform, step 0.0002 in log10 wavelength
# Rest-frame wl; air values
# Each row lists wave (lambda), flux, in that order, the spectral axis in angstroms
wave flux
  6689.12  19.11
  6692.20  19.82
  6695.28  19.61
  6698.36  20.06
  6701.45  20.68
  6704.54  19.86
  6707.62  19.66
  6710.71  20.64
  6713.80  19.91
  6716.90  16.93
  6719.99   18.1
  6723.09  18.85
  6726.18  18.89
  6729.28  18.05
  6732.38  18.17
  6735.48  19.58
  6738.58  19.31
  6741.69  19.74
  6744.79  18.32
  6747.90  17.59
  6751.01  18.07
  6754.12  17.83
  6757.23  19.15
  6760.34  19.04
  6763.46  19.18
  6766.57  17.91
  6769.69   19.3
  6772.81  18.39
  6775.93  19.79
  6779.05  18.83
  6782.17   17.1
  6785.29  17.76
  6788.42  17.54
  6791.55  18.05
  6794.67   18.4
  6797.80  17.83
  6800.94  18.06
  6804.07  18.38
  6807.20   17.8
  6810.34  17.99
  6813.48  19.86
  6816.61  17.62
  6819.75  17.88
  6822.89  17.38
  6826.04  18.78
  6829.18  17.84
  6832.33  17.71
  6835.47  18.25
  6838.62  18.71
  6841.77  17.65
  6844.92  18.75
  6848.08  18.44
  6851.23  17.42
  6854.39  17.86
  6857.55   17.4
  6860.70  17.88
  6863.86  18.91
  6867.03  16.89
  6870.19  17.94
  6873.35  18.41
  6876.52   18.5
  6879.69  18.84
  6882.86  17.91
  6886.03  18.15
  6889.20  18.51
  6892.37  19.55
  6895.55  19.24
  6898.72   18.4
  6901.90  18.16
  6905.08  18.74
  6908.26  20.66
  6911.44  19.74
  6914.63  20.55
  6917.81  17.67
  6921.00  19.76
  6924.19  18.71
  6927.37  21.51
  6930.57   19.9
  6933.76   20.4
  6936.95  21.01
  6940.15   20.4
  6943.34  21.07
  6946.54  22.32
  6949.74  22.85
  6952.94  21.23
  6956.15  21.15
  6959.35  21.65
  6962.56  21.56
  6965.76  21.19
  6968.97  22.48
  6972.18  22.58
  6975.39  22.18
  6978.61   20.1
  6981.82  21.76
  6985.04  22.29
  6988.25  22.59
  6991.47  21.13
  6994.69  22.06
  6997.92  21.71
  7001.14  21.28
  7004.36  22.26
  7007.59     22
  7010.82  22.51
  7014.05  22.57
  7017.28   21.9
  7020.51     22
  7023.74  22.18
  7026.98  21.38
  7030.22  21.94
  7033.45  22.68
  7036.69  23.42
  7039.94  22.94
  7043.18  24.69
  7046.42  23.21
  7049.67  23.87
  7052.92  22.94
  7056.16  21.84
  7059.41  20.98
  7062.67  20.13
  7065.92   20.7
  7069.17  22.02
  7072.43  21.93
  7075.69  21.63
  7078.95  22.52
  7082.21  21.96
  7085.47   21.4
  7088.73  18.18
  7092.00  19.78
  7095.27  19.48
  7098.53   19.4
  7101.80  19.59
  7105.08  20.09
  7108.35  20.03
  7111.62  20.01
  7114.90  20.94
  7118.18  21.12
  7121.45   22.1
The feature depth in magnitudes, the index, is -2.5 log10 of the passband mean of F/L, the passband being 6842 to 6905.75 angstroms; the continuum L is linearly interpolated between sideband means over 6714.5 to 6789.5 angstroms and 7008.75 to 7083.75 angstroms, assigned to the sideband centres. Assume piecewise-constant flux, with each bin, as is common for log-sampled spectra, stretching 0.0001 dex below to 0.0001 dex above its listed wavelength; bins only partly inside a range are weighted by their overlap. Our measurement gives 0.10 mag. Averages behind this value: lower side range 18.5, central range 18.3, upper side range 22.3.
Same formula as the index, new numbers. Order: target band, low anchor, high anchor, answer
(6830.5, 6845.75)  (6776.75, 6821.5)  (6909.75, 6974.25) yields 0.04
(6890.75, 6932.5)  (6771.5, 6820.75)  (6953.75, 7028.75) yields 0.05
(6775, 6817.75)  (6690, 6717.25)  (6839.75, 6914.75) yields 0.05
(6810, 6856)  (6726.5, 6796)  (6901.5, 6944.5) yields 0.06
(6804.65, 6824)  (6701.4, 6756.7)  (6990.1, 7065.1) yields 0.10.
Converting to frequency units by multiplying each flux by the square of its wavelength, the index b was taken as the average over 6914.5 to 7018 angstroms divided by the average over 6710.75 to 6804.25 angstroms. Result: 1.2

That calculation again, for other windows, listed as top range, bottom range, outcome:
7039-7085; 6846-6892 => 1.30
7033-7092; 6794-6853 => 1.30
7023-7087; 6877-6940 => 1.20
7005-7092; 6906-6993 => 1.08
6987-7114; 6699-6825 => 1.26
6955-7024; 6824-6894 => 1.25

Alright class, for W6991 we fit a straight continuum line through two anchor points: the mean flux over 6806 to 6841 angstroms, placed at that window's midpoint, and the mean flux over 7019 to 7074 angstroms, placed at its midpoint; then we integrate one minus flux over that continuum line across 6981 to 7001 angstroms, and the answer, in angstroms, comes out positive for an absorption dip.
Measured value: -0.6 angstroms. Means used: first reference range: 18.2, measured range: 21.9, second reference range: 22.3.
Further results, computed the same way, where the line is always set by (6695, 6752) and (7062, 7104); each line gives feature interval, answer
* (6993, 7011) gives -1.4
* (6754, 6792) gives 1.5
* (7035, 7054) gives -2.8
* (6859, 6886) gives 2.1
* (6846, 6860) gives 1.3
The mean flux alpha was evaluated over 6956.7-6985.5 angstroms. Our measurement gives 21.7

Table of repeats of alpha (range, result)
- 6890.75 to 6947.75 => 19.9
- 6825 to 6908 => 18.3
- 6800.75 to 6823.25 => 18.2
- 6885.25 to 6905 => 18.7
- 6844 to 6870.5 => 17.9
